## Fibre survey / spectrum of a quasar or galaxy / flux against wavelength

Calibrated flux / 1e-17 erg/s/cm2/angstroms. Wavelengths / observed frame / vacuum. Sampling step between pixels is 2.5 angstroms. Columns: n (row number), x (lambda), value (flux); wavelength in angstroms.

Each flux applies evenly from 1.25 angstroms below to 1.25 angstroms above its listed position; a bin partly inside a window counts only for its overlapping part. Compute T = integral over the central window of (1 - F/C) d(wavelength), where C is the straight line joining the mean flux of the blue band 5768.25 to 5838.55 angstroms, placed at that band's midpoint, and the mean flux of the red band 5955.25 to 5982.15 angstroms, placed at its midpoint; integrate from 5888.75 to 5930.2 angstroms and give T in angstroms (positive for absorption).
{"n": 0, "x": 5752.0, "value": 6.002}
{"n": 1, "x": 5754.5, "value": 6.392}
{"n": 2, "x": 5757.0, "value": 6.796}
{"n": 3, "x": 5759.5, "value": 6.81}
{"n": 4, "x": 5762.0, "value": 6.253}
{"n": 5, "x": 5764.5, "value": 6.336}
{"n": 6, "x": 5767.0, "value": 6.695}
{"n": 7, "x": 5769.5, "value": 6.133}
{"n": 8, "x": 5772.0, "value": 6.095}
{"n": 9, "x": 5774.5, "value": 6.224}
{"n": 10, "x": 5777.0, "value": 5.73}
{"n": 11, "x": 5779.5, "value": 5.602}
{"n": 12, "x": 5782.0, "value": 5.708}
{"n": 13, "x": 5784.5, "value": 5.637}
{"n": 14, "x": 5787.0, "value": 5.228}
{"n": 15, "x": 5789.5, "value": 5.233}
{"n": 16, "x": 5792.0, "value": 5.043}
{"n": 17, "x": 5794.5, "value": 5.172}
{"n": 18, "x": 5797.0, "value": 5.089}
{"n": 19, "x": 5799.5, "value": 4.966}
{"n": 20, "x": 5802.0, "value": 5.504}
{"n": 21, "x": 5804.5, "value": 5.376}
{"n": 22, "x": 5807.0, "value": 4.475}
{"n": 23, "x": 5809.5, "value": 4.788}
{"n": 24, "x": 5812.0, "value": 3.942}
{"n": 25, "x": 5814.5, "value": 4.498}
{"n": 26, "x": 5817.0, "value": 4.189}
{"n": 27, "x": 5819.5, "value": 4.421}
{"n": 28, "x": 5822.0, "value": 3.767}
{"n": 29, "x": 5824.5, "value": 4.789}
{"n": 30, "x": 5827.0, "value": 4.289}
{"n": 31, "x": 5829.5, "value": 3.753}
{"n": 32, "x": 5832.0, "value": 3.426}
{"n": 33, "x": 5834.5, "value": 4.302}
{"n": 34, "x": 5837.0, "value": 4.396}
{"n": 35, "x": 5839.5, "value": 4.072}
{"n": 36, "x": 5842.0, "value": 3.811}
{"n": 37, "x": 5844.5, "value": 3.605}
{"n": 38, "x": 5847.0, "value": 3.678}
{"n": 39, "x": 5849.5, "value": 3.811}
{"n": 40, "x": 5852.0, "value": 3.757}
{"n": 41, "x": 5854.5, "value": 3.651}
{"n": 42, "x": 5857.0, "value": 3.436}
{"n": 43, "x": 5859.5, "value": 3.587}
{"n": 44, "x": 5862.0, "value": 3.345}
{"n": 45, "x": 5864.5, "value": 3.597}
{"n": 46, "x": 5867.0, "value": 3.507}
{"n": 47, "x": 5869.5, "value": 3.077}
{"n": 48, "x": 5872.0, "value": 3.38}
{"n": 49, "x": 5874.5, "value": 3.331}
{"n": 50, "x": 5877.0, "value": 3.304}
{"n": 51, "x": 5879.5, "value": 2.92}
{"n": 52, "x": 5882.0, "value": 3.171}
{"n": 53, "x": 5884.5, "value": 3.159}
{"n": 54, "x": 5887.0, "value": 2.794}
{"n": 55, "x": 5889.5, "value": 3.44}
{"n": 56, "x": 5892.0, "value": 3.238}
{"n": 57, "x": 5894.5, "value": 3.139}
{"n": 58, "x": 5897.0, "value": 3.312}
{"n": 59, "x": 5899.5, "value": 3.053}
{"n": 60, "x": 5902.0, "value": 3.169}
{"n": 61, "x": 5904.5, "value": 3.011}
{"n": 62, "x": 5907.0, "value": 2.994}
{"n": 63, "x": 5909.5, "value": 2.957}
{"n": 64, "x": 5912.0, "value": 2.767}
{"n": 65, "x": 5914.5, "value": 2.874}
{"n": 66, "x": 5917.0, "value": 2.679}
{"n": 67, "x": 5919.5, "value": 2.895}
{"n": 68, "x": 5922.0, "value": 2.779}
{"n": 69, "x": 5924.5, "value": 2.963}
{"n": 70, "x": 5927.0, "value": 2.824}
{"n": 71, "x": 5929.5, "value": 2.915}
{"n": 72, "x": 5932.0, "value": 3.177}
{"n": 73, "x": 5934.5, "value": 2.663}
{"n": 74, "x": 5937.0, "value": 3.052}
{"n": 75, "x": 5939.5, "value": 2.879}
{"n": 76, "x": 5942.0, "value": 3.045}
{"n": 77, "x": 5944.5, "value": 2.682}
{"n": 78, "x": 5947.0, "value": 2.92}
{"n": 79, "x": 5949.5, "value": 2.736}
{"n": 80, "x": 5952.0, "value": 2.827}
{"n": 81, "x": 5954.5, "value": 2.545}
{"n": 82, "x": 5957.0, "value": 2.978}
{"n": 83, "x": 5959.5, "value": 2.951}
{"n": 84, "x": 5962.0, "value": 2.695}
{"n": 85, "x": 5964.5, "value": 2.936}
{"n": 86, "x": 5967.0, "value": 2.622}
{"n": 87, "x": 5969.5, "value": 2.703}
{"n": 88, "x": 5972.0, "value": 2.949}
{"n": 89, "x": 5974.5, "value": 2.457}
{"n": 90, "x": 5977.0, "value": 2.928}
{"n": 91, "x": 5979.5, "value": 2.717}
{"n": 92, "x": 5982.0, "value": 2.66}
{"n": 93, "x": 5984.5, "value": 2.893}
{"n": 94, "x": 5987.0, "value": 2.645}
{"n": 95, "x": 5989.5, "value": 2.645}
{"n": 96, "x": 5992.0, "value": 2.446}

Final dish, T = 6.4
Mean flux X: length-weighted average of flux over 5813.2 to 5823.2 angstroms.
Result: 4.22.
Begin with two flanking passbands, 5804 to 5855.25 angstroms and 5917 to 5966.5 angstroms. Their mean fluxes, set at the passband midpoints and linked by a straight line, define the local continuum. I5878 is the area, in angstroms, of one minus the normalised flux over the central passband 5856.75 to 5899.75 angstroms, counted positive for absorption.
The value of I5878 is 3.7 angstroms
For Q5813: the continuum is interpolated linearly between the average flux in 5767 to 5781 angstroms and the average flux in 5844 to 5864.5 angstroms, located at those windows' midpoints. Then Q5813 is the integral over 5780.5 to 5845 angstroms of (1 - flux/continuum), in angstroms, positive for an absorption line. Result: 3.26 angstroms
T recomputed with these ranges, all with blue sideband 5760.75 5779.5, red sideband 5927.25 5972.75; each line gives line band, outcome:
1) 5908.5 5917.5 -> 1.8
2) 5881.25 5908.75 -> 5.2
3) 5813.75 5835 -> 4.2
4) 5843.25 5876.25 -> 7.3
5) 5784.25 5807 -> 2.0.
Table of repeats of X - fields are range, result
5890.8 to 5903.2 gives 3.18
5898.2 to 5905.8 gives 3.08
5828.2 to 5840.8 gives 3.99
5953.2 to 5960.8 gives 2.82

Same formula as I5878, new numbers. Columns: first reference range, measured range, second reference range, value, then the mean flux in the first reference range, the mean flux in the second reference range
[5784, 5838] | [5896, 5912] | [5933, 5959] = 1.6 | 4.64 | 2.84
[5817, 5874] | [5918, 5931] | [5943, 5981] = 1.0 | 3.8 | 2.78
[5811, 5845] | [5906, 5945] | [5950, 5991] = 3.6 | 4.1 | 2.76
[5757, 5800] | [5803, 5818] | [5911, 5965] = 1.9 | 5.81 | 2.85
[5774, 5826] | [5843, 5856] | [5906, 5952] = 1.5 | 5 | 2.88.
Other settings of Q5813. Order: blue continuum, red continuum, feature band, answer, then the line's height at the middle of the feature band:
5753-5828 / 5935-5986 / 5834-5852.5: 2.7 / 4.58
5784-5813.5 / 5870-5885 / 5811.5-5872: 2.6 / 4.03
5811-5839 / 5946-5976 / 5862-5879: 1.6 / 3.7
